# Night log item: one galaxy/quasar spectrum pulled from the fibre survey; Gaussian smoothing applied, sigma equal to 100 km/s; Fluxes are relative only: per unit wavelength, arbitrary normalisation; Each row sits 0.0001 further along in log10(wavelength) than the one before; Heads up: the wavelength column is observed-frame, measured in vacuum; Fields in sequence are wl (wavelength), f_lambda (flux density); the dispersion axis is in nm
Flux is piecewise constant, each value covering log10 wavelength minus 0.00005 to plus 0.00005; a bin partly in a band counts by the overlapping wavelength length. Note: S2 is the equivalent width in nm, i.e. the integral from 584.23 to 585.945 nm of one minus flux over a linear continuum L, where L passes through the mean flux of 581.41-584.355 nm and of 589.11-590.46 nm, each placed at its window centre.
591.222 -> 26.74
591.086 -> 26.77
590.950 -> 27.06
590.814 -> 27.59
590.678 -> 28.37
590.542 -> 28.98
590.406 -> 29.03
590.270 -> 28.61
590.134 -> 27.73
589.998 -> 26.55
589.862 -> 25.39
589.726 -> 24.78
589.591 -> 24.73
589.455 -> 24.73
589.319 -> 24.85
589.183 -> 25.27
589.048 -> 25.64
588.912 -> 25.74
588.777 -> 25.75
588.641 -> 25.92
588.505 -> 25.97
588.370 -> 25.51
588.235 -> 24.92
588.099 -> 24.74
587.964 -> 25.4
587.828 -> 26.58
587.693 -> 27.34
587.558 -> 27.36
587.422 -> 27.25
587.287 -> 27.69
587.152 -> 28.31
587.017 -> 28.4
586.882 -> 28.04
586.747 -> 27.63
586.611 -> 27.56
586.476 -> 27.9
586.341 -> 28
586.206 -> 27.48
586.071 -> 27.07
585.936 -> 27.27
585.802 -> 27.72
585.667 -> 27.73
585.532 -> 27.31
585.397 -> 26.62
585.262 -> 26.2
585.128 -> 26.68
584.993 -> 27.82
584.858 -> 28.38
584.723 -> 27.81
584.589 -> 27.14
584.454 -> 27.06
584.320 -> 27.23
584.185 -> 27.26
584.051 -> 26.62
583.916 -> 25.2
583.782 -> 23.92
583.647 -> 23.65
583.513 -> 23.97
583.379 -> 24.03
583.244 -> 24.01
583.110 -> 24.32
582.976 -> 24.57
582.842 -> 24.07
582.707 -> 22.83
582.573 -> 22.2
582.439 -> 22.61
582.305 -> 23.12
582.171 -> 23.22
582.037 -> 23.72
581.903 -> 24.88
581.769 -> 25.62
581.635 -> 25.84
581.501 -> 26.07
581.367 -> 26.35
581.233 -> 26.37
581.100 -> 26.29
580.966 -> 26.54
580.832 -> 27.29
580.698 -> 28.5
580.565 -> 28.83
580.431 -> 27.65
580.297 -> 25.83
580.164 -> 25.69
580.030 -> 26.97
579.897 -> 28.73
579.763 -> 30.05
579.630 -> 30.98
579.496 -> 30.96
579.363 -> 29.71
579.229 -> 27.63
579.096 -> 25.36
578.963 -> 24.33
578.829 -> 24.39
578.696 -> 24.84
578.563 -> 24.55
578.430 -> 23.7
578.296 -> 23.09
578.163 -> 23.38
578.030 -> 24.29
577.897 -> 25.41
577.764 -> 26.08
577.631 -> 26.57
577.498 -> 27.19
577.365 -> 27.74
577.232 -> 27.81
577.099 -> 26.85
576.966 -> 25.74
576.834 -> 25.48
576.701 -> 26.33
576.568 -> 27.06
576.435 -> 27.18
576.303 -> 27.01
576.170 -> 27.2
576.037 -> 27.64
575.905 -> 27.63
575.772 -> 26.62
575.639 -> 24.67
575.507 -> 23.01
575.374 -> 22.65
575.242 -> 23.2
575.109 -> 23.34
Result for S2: -0.158 nm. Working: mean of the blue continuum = 24.5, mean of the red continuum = 26.1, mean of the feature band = 27.3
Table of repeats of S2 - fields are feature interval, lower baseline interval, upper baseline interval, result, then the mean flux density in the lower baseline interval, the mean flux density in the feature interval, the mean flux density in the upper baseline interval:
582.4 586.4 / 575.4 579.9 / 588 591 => 0.06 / 26.4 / 25.9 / 26.3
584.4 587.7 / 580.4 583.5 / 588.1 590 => -0.30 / 25.1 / 27.5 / 25.3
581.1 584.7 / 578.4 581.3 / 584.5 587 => 0.32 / 27.1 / 24.9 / 27.5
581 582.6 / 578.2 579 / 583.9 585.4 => 0.05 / 24.1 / 24.8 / 27.1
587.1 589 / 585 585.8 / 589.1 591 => 0.04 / 27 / 26.3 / 26.7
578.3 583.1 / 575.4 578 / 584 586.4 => 0.16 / 26.4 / 25.9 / 27.3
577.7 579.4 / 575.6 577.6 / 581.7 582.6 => 0.04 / 26.8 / 25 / 23.7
